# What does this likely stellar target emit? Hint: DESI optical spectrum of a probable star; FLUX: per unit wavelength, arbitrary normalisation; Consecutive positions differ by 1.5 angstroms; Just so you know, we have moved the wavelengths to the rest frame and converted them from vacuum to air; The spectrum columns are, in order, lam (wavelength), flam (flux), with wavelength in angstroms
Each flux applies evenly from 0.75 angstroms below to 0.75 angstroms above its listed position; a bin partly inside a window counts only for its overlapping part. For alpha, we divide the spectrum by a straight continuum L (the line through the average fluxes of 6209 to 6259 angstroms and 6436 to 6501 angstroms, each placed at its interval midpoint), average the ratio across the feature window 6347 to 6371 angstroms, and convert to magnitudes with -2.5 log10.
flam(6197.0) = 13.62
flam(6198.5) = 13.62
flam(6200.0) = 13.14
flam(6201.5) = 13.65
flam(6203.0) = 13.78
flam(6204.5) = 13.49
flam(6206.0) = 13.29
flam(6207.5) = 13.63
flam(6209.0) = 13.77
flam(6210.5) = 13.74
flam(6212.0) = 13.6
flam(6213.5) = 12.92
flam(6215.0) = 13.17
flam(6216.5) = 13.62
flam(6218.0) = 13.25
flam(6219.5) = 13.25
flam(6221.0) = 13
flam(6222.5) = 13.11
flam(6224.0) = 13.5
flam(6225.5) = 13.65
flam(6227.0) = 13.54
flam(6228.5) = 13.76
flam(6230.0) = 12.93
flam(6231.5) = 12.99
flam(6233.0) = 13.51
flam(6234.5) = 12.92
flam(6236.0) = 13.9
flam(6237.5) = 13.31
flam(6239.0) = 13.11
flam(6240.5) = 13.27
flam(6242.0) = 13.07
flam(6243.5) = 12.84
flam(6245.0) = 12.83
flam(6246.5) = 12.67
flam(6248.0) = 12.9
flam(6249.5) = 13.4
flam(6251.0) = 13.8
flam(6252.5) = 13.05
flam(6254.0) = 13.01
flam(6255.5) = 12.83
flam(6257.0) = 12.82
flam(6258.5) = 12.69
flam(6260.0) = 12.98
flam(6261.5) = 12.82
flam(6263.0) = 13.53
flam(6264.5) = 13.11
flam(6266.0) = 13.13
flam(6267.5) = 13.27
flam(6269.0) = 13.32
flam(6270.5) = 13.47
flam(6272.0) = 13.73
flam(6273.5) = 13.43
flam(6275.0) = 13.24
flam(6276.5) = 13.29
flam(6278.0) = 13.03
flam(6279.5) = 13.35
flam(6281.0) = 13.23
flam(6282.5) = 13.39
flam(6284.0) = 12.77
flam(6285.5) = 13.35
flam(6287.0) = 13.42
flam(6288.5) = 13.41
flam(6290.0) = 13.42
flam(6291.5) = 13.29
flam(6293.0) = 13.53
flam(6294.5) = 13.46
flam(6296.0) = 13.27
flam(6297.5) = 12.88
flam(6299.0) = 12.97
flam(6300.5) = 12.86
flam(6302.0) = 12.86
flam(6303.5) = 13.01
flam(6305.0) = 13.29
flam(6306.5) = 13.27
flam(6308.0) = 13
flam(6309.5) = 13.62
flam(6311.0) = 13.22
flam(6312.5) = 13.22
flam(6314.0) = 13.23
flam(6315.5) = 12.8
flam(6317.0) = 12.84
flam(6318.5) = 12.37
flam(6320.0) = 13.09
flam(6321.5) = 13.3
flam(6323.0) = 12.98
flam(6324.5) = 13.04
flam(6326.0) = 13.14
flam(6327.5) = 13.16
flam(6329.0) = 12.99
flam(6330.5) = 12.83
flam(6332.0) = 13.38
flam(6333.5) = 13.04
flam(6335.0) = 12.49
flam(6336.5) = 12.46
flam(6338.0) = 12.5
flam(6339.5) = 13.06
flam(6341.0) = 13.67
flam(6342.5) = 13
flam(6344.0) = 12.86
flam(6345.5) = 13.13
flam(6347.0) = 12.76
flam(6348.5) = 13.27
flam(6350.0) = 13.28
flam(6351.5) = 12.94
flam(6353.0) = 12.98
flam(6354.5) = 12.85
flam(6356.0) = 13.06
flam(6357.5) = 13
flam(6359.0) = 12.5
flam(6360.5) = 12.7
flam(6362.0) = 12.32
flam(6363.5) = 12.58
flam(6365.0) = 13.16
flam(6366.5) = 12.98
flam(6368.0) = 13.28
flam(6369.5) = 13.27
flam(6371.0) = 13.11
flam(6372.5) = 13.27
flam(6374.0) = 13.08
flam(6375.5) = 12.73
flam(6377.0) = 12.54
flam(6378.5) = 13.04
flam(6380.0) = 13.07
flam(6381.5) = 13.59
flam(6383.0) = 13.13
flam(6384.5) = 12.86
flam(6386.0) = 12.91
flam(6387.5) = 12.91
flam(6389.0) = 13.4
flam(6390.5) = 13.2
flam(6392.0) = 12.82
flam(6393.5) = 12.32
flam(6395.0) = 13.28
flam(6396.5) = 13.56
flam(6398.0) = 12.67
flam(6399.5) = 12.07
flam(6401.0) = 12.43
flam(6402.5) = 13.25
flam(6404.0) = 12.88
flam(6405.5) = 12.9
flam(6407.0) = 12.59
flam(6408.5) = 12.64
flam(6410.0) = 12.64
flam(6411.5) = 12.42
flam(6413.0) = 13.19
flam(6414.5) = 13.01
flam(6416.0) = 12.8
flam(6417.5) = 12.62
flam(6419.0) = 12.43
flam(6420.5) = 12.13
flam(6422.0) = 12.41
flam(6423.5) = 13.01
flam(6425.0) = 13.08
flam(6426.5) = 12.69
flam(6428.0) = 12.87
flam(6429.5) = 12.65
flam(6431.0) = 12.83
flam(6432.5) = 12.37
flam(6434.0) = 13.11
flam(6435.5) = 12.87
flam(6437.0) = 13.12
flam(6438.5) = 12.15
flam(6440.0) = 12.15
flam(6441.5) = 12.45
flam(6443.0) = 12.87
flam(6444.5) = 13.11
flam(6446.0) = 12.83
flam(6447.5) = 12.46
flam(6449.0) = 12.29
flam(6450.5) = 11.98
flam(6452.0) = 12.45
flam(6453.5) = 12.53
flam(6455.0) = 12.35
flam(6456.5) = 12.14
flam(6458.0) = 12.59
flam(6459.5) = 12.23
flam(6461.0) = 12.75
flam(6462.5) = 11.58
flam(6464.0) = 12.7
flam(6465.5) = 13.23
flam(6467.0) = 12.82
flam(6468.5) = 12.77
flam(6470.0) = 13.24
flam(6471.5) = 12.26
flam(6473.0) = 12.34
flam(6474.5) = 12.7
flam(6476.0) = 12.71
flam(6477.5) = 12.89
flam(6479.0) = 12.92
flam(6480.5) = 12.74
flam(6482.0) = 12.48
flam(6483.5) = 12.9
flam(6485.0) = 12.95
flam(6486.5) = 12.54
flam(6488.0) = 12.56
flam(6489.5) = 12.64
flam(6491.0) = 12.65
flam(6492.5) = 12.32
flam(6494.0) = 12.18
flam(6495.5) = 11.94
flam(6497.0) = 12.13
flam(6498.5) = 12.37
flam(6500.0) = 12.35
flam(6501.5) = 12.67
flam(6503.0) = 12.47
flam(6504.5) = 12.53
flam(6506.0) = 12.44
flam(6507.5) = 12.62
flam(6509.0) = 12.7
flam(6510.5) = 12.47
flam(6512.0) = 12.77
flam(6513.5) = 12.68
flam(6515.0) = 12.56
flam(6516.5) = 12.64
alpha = -0.007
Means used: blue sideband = 13.2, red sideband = 12.5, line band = 12.9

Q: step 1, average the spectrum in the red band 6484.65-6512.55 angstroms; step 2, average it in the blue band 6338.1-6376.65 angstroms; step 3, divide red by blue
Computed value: 1.0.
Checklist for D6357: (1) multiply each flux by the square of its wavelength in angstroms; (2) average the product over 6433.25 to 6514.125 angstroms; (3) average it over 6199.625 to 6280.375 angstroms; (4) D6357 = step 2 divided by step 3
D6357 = 1.0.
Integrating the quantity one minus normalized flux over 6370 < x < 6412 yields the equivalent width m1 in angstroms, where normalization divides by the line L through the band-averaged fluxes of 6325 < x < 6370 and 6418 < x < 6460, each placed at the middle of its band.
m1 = -0.4 angstroms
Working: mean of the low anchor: 13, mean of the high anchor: 12.6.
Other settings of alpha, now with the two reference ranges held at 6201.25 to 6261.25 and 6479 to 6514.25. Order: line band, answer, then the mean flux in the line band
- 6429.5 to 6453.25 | 0.007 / 12.6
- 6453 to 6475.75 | 0.006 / 12.6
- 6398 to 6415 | 0.005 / 12.7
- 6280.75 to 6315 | -0.011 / 13.2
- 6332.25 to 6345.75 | 0.004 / 12.9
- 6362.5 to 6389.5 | -0.015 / 13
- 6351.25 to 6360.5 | 0.004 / 12.9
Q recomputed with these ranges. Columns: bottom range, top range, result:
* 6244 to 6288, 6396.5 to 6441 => 0.96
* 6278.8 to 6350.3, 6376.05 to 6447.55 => 0.98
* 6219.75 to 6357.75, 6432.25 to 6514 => 0.96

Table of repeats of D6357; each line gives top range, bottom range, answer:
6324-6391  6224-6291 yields 1.01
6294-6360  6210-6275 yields 1.01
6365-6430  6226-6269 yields 1.03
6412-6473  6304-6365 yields 1.01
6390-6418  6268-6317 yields 1.00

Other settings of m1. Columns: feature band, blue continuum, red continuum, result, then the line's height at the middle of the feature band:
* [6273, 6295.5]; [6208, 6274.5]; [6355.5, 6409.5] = -0.28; 13.1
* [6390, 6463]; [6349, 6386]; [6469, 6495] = 0.87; 12.8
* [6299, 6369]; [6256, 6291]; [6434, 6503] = 0.16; 13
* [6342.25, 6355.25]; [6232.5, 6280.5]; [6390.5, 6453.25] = -0.10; 12.9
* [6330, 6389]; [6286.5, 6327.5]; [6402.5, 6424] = -0.21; 12.9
